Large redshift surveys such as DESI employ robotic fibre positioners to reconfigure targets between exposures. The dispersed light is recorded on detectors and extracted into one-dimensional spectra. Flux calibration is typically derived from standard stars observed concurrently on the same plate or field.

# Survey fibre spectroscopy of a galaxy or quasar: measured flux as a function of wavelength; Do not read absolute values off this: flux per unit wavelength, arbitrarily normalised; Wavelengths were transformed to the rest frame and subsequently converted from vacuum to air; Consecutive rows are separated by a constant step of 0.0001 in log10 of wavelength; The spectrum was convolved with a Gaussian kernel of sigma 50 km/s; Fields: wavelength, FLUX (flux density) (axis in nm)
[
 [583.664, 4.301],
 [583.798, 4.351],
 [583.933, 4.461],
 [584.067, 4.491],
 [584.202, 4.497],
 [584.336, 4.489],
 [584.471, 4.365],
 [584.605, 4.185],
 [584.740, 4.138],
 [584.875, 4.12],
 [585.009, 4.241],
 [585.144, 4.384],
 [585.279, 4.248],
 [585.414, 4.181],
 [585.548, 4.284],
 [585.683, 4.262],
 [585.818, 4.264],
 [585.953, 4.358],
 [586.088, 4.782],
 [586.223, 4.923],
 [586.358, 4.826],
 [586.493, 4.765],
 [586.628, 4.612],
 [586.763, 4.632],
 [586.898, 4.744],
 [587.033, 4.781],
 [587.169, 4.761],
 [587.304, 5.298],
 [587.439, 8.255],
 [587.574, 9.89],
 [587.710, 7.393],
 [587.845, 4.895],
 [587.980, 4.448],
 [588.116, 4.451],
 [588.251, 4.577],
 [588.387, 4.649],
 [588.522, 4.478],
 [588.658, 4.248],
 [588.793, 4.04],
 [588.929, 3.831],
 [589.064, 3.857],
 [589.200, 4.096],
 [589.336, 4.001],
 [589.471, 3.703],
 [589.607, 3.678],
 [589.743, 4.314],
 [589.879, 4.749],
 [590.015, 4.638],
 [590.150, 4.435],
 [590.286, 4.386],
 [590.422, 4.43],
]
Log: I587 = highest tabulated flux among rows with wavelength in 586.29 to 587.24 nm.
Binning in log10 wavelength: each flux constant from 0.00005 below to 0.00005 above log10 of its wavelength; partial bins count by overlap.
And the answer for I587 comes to 4.826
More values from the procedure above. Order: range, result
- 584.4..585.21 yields 4.384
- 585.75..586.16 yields 4.782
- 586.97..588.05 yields 9.89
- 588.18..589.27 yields 4.649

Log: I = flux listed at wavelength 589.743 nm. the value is 4.314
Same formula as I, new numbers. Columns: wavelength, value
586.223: 4.923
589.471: 3.703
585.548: 4.284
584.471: 4.365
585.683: 4.262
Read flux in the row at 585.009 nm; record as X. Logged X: 4.241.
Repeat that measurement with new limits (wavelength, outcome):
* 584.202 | 4.497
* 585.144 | 4.384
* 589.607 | 3.678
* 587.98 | 4.448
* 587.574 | 9.89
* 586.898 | 4.744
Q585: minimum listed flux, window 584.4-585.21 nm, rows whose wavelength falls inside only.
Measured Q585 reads 4.12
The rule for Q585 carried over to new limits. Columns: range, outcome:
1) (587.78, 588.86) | 4.04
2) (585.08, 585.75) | 4.181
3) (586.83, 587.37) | 4.744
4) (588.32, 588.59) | 4.478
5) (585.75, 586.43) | 4.264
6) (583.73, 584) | 4.351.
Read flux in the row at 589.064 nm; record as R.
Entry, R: 3.857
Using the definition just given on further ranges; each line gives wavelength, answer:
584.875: 4.12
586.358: 4.826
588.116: 4.451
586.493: 4.765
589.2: 4.096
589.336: 4.001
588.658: 4.248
